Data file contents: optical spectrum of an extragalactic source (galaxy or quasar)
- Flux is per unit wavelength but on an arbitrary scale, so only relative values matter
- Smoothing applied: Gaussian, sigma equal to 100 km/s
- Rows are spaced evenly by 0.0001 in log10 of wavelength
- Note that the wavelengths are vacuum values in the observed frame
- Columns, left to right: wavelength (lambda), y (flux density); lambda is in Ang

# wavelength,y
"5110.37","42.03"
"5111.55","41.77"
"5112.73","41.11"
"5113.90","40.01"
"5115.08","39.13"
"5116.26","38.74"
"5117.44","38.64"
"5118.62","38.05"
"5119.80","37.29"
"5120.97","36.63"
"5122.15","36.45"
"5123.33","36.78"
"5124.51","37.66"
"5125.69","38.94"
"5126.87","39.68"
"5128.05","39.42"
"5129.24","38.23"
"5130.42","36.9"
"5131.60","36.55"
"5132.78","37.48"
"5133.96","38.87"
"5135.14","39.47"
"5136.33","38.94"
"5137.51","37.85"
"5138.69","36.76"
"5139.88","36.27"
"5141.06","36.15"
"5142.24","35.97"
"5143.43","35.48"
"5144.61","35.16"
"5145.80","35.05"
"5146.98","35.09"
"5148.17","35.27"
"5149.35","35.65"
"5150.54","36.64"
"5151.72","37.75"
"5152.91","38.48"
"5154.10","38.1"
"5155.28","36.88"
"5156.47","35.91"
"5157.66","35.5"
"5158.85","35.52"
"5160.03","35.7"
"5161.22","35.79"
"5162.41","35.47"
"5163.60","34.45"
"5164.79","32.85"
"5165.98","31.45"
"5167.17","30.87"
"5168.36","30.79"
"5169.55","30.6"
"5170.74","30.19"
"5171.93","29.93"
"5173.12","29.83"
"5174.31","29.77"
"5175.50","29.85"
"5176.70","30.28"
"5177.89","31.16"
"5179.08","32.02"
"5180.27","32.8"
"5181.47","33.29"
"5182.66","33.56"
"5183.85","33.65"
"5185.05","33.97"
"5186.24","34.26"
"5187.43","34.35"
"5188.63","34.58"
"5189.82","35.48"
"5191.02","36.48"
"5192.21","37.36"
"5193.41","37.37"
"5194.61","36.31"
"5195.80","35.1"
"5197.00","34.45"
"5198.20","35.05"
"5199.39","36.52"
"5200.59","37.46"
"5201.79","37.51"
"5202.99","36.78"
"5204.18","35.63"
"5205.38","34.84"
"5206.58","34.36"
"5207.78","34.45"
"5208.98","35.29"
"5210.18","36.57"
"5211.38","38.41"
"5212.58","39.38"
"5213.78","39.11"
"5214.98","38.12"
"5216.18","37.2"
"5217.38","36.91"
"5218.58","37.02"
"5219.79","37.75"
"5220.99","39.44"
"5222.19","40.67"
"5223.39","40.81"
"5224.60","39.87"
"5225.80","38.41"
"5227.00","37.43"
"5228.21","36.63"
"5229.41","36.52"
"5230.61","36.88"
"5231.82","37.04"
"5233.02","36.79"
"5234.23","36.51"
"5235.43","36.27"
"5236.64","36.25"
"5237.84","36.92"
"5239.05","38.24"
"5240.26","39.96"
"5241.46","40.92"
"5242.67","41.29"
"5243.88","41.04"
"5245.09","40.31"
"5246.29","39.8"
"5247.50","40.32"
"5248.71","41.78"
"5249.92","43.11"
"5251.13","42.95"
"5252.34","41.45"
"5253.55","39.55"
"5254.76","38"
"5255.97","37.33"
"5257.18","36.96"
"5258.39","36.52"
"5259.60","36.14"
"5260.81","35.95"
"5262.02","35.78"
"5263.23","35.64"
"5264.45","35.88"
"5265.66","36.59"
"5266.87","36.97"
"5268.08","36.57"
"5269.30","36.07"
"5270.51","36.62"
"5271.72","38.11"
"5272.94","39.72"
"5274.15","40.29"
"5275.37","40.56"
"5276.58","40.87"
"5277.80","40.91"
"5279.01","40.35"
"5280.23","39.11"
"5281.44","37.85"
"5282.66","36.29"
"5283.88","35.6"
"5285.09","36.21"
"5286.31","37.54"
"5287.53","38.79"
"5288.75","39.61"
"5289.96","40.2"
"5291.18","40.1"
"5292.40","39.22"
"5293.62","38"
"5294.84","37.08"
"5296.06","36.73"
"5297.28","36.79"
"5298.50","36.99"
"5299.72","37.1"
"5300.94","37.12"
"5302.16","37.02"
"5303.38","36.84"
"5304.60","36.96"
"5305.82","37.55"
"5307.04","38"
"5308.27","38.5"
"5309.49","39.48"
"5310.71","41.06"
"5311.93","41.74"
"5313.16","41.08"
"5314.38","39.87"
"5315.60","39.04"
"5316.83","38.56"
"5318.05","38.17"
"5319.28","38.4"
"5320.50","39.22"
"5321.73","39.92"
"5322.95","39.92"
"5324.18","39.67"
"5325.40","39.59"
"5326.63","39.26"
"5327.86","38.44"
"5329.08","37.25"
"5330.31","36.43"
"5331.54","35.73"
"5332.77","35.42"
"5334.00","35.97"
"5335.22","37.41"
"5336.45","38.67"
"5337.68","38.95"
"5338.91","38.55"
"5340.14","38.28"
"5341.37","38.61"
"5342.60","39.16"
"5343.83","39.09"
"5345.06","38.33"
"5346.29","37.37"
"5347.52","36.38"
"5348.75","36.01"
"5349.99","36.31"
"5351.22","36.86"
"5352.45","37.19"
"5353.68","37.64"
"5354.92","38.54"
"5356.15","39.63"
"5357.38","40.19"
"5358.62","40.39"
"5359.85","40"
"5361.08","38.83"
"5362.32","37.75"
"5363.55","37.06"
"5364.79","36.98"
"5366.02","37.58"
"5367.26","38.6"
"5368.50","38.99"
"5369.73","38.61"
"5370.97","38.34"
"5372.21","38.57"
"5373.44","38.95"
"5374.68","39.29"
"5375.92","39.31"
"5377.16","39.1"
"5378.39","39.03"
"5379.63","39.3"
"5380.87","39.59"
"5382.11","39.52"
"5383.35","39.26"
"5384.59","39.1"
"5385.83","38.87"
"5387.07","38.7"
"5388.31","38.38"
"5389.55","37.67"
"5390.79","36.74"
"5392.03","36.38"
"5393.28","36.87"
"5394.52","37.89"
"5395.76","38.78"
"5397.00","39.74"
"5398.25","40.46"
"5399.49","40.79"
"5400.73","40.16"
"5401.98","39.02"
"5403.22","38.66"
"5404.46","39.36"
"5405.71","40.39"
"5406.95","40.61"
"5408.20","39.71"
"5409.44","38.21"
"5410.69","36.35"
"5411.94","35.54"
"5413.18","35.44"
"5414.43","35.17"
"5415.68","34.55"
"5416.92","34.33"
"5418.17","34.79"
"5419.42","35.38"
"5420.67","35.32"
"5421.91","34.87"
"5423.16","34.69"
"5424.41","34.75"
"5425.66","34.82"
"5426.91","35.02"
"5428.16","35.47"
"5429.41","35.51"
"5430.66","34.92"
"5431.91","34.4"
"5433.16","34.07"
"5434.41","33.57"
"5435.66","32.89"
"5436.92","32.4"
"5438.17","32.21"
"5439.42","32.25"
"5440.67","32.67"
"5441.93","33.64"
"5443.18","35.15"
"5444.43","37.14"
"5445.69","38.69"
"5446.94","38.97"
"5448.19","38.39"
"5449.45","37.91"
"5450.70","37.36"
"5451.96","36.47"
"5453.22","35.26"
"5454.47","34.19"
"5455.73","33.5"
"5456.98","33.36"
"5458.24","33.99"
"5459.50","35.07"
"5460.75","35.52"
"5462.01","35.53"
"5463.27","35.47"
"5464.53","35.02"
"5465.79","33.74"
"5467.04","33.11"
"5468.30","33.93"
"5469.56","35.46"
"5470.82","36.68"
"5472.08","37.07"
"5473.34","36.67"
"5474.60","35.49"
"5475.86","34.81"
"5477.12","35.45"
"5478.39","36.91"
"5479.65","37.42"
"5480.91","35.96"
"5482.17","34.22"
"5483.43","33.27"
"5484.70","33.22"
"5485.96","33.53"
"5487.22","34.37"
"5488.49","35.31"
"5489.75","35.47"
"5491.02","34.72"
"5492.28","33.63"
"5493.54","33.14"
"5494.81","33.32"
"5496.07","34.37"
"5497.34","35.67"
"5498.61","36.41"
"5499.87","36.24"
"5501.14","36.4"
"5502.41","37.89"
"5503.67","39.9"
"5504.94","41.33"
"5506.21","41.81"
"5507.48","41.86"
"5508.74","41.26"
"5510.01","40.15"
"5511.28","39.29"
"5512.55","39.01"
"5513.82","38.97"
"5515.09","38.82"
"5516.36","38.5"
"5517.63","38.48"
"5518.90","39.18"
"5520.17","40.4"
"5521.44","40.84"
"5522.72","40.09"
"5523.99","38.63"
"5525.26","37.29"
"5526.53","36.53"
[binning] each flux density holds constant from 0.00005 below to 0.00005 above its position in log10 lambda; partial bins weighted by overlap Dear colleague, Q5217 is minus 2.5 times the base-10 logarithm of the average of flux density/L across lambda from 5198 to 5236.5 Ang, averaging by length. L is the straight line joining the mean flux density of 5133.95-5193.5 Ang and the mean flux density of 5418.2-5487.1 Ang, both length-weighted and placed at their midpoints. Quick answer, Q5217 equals -0.08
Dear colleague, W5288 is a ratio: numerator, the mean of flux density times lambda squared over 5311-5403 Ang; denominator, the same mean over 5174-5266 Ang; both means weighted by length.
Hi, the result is 1.10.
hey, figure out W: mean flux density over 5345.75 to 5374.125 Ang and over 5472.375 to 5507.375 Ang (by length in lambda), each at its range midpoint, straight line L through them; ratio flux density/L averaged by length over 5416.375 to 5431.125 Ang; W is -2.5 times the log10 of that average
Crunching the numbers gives 0.06 mag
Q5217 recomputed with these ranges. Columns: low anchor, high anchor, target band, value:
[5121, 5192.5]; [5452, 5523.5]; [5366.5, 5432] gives -0.05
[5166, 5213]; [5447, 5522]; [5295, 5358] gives -0.09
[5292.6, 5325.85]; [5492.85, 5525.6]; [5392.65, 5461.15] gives 0.07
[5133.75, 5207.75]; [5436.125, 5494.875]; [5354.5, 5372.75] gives -0.11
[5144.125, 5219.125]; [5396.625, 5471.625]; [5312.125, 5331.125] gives -0.11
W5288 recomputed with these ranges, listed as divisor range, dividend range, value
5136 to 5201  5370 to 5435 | 1.18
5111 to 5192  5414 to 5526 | 1.14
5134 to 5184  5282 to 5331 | 1.18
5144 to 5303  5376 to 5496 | 1.07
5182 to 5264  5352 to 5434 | 1.07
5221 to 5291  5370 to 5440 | 1.02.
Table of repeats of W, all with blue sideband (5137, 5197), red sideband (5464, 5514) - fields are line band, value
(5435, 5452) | 0.02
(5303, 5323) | -0.11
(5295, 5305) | -0.05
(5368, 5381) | -0.10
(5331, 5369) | -0.07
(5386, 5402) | -0.08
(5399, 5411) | -0.10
